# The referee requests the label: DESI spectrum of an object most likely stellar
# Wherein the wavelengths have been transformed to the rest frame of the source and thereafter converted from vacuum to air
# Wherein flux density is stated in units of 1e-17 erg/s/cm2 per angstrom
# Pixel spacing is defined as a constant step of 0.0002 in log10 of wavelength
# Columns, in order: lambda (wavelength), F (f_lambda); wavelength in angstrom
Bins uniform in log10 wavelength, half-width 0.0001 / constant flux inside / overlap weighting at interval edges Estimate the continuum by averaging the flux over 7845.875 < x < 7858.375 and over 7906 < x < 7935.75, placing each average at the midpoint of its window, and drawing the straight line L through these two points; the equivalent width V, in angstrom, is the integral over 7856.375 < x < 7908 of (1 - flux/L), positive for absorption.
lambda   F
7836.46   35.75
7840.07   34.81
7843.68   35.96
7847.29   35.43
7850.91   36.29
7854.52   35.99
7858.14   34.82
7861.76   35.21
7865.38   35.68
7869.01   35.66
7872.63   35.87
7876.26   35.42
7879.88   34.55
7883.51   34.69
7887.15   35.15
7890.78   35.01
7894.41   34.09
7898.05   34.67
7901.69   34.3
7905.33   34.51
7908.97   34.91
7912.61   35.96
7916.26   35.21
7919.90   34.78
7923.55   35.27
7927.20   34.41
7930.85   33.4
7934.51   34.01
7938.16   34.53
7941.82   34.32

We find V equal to 0.5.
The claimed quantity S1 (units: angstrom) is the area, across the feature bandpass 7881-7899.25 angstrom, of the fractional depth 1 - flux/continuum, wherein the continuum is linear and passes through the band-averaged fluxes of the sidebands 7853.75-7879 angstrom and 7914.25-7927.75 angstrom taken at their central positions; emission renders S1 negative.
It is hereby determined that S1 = 0.3 angstrom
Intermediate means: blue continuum 35.5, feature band 34.7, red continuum 35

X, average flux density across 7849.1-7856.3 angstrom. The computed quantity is 36.2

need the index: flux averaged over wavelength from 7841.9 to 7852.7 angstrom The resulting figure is 35.9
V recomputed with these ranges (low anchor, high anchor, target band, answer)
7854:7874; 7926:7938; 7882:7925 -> -0.3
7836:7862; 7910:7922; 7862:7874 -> -0.1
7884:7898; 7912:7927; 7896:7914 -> 0.1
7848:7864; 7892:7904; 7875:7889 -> 0.0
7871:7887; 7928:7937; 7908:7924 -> -0.5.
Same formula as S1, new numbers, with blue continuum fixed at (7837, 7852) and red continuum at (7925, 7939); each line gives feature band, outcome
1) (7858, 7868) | 0.0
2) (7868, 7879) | -0.1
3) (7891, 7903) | 0.1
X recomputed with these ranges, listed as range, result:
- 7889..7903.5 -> 34.5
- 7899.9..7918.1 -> 35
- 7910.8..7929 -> 35.1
